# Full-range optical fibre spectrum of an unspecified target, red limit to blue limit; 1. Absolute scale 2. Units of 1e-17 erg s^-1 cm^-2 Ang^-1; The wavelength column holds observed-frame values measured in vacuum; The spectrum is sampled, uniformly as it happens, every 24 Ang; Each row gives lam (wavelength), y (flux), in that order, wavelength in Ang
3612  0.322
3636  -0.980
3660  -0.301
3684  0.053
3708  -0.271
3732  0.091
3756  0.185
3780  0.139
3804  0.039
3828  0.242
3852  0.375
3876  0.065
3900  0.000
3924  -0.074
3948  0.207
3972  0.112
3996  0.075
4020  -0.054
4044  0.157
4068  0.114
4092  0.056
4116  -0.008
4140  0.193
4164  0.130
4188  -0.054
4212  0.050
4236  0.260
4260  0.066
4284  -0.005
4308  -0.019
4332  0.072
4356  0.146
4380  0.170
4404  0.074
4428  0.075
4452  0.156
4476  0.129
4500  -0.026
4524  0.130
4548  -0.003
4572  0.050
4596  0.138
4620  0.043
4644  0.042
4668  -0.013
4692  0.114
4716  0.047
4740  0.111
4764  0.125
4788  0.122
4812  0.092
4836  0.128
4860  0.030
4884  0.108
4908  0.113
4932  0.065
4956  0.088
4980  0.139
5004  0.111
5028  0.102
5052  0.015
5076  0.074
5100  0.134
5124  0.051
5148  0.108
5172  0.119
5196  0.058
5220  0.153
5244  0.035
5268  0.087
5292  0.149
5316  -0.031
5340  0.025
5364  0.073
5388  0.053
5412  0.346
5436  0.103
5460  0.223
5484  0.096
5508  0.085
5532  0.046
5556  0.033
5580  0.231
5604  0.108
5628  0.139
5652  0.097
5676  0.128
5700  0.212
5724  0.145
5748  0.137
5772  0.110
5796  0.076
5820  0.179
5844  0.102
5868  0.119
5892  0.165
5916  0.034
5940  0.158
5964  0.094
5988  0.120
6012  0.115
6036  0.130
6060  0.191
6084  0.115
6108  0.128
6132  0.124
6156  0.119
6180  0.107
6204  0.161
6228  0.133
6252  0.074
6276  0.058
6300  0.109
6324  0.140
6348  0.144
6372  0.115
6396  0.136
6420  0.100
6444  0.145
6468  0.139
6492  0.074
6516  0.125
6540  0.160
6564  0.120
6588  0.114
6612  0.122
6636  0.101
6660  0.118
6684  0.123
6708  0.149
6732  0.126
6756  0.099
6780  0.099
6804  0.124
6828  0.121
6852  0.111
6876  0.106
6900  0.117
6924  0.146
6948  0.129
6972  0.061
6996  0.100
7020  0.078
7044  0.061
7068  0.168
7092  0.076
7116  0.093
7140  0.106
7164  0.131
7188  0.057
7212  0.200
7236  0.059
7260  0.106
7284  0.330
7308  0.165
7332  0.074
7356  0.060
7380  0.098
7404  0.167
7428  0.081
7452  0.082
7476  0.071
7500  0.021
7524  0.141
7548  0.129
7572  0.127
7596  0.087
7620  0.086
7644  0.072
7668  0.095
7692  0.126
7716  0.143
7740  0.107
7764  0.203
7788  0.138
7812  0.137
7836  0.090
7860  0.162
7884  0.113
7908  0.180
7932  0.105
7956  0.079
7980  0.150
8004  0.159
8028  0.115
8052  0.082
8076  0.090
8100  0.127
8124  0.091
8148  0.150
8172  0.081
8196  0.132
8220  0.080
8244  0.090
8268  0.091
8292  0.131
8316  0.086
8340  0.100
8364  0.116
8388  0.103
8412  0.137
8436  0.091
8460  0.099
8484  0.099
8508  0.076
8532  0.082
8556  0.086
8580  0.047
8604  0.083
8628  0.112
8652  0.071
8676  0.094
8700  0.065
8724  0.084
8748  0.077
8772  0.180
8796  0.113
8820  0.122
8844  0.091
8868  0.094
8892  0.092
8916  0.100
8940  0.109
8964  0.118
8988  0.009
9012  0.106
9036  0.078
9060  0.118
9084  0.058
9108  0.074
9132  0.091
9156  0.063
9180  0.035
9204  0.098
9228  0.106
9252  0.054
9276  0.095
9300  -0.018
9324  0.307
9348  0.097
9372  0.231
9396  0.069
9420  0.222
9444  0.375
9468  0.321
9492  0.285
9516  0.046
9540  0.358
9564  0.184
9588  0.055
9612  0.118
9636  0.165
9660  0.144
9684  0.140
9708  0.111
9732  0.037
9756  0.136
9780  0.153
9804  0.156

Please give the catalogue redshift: 0.453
